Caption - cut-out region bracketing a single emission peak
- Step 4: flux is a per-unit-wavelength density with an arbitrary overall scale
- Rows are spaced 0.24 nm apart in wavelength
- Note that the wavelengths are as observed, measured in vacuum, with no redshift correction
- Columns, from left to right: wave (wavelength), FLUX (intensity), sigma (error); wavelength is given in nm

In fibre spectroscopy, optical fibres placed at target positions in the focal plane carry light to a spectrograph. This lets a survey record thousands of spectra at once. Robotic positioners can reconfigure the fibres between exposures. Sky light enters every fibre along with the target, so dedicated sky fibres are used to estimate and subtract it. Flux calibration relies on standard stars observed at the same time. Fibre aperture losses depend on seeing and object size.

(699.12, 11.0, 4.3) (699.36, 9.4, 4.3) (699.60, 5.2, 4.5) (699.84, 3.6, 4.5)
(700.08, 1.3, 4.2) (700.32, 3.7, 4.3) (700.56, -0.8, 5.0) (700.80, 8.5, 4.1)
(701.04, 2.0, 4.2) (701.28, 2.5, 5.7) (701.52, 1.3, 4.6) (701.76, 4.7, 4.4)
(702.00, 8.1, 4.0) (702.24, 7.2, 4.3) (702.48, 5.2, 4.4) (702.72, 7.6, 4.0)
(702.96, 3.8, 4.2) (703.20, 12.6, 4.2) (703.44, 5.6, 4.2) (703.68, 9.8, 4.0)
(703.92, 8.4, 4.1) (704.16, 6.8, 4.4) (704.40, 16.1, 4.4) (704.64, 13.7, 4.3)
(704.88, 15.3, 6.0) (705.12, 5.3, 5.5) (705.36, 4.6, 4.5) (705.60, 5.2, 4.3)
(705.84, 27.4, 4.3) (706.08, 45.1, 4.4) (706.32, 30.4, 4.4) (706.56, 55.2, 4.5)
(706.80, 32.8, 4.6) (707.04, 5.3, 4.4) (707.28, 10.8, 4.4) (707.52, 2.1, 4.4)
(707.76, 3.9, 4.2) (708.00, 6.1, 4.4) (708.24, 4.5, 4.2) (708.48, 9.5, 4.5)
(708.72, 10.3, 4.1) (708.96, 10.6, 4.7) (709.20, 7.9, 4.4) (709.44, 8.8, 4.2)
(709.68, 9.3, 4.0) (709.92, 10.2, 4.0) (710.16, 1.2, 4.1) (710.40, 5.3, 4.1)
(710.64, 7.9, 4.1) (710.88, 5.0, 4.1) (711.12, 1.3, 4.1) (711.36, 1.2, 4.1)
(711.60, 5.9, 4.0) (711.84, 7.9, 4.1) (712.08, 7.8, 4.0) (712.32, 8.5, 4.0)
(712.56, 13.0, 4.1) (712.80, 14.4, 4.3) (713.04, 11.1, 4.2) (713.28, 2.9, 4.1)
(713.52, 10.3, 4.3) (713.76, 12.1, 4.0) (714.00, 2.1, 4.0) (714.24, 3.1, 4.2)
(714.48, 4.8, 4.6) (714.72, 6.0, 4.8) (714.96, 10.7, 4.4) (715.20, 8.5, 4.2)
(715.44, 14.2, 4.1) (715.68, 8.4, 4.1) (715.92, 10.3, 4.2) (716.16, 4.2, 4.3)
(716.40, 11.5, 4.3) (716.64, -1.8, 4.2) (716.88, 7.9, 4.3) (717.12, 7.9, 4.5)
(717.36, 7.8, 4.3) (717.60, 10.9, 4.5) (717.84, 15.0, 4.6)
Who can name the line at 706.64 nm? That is [O II]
